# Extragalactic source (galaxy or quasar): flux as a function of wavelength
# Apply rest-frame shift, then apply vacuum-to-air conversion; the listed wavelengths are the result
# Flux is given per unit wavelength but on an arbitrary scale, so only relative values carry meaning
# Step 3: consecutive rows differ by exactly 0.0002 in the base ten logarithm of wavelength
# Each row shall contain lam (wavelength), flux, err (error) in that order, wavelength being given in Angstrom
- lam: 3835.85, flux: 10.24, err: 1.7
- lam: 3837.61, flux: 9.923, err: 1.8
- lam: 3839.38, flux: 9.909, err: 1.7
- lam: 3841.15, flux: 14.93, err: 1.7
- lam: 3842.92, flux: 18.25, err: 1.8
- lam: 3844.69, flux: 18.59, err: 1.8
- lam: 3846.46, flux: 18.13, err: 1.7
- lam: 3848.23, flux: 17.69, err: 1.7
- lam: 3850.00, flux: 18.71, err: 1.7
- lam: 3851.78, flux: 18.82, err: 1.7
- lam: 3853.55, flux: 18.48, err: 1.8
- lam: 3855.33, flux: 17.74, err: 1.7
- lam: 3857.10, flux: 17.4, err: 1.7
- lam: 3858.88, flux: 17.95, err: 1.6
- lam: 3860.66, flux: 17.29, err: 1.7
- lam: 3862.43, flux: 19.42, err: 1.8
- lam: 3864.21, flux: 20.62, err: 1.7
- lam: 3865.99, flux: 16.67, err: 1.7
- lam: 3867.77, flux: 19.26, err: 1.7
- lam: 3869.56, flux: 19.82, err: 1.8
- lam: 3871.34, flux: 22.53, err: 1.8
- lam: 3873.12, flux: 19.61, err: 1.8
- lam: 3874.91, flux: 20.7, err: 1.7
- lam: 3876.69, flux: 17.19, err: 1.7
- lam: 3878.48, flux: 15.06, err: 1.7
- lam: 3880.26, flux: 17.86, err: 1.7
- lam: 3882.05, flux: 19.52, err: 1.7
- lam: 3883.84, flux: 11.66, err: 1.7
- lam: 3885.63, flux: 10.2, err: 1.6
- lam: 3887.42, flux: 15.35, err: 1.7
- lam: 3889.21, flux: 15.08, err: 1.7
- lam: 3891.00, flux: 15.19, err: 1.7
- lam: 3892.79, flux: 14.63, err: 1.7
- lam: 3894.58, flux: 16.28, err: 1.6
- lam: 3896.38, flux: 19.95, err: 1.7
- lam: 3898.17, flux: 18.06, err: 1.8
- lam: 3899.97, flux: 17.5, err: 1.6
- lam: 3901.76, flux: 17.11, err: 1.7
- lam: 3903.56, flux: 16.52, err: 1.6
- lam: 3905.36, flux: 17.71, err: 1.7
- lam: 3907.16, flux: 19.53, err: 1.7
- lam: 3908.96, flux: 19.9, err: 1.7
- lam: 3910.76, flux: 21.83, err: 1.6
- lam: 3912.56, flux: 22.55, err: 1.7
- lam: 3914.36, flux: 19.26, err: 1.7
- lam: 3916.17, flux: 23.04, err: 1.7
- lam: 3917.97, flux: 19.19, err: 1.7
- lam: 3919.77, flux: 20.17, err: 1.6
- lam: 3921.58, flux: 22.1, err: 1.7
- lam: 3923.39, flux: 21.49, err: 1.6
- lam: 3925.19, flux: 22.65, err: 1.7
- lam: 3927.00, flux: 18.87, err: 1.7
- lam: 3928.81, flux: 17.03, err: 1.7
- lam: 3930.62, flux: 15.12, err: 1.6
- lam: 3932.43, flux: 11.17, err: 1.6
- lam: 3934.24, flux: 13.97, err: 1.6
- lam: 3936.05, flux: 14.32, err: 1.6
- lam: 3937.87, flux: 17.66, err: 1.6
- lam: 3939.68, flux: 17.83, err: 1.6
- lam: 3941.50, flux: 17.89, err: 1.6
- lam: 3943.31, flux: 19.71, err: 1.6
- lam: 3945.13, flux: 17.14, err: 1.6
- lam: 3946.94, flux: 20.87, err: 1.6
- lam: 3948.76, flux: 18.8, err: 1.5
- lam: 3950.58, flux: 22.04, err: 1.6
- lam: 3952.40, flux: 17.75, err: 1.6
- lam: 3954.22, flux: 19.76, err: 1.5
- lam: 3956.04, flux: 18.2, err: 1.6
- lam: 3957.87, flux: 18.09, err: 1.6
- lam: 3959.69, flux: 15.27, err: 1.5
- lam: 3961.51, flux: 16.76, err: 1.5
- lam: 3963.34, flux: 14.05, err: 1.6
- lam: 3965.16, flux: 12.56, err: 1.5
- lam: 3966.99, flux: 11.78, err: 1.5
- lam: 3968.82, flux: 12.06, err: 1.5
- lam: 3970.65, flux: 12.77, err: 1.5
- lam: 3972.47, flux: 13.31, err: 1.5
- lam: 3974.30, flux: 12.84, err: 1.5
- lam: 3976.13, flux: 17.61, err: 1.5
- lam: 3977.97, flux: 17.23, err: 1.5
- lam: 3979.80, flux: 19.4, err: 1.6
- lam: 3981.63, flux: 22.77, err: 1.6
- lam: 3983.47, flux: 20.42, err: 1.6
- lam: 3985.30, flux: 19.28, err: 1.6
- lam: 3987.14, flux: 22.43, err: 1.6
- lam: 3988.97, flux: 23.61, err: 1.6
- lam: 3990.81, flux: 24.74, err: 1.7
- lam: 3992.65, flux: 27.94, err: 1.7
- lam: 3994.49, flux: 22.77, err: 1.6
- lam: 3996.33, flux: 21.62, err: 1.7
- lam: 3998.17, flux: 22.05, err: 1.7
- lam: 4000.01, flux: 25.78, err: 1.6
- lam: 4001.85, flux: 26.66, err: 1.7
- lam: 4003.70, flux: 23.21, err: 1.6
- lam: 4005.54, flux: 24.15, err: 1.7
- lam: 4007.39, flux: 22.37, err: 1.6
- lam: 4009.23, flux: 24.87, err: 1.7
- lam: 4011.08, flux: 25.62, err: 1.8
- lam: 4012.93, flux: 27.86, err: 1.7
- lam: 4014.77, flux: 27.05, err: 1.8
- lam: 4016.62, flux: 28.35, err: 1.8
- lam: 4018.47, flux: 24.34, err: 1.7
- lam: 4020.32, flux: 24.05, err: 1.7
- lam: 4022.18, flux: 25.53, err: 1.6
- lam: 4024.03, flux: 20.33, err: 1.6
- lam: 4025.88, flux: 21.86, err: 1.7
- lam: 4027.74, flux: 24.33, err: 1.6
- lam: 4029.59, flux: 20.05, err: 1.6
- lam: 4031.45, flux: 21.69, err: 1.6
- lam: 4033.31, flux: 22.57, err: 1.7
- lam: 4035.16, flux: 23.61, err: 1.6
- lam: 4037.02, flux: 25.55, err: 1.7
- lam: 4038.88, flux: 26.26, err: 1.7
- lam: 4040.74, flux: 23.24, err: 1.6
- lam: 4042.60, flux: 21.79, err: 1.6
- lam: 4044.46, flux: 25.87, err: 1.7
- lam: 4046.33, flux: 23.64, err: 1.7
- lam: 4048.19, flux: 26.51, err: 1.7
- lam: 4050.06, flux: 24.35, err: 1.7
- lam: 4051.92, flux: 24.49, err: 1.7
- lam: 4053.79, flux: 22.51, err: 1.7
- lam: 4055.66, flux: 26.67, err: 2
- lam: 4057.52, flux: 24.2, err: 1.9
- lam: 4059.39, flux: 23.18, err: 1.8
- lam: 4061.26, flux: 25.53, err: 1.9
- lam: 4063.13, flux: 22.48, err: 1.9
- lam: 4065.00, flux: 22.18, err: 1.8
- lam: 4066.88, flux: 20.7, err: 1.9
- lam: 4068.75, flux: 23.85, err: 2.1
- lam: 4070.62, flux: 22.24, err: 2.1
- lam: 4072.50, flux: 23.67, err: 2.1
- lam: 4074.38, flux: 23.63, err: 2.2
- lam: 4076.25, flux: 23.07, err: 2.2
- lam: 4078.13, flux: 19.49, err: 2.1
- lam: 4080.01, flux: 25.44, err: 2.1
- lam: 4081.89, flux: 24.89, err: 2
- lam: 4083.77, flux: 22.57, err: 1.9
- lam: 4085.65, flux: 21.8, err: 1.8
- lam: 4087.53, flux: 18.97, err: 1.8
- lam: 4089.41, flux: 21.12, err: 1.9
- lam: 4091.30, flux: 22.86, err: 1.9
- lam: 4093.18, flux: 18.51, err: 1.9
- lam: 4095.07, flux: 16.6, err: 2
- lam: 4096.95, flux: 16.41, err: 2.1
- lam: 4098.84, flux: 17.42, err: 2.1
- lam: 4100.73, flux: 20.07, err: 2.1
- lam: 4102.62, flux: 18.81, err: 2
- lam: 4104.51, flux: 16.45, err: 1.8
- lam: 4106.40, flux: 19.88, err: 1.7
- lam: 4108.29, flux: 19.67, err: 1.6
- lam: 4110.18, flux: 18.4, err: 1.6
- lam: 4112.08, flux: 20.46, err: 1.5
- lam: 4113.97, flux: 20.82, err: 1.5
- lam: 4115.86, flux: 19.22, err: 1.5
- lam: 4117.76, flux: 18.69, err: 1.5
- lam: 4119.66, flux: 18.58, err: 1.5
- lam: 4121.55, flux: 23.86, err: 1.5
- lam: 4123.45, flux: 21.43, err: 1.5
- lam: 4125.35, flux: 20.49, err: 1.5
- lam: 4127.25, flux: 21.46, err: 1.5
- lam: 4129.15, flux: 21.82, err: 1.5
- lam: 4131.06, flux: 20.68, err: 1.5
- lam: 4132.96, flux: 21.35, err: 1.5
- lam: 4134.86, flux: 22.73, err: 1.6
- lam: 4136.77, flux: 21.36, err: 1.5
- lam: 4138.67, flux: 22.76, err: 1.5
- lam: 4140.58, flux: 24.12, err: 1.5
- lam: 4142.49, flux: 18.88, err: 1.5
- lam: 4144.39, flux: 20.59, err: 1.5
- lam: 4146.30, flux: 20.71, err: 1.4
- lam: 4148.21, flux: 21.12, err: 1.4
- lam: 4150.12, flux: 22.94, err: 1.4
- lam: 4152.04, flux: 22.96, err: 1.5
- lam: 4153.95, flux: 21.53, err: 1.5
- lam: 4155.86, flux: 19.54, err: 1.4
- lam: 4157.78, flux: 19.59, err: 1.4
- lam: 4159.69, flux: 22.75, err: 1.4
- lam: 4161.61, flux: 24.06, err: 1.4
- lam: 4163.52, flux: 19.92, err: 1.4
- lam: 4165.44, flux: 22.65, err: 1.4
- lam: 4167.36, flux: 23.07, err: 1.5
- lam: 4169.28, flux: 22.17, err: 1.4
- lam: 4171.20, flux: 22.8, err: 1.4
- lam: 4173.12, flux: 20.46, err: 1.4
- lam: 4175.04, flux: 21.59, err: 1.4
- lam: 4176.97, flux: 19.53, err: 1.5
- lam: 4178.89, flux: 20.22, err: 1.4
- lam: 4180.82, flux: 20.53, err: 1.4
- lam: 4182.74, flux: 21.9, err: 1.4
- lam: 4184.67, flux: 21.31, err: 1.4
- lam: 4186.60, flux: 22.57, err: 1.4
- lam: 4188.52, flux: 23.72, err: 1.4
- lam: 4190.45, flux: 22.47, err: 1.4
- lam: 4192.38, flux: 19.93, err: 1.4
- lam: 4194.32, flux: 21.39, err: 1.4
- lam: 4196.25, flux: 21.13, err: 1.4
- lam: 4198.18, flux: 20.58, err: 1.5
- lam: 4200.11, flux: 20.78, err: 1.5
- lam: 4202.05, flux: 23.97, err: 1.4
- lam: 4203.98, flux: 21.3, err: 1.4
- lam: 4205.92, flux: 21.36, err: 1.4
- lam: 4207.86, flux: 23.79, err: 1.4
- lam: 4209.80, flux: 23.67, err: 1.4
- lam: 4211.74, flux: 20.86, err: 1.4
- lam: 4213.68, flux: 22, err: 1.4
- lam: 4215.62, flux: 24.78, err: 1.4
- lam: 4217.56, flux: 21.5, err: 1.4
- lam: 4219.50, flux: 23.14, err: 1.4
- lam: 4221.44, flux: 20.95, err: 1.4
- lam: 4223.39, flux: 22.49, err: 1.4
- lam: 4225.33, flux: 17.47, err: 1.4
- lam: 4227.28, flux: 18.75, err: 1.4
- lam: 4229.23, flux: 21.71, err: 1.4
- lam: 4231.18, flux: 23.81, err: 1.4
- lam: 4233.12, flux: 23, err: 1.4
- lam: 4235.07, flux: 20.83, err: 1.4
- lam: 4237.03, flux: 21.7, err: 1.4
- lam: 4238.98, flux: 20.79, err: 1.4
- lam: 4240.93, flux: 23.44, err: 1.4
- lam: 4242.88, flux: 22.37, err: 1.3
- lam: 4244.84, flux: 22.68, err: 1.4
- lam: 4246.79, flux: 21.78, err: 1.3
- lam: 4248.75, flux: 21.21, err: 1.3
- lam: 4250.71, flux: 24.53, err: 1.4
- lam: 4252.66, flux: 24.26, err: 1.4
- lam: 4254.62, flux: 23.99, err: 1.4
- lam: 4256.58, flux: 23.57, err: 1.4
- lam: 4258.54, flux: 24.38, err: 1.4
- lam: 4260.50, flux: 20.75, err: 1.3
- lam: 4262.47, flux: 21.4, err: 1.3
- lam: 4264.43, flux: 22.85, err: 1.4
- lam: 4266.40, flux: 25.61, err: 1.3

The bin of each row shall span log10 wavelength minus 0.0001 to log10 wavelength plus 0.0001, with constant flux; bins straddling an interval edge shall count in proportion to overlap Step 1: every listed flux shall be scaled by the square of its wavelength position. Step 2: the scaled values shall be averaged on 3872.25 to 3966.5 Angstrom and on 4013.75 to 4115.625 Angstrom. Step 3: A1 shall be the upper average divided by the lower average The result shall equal 1.36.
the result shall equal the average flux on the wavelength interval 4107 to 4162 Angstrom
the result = 21.1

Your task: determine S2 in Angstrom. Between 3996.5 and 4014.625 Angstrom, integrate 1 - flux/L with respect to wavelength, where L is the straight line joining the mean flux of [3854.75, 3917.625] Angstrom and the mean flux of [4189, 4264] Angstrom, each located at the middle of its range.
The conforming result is -4.90 Angstrom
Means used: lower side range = 18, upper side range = 22.1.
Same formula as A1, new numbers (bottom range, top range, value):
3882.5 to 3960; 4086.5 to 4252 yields 1.34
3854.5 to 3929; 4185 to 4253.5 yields 1.41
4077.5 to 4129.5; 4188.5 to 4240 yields 1.13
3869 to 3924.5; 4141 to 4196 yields 1.34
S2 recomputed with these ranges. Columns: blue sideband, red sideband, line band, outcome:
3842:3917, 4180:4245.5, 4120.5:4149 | -0.8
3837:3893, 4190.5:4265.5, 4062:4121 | -1.4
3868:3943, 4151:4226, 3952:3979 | 4.9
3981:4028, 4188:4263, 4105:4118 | 2.0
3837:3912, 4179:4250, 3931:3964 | 1.9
